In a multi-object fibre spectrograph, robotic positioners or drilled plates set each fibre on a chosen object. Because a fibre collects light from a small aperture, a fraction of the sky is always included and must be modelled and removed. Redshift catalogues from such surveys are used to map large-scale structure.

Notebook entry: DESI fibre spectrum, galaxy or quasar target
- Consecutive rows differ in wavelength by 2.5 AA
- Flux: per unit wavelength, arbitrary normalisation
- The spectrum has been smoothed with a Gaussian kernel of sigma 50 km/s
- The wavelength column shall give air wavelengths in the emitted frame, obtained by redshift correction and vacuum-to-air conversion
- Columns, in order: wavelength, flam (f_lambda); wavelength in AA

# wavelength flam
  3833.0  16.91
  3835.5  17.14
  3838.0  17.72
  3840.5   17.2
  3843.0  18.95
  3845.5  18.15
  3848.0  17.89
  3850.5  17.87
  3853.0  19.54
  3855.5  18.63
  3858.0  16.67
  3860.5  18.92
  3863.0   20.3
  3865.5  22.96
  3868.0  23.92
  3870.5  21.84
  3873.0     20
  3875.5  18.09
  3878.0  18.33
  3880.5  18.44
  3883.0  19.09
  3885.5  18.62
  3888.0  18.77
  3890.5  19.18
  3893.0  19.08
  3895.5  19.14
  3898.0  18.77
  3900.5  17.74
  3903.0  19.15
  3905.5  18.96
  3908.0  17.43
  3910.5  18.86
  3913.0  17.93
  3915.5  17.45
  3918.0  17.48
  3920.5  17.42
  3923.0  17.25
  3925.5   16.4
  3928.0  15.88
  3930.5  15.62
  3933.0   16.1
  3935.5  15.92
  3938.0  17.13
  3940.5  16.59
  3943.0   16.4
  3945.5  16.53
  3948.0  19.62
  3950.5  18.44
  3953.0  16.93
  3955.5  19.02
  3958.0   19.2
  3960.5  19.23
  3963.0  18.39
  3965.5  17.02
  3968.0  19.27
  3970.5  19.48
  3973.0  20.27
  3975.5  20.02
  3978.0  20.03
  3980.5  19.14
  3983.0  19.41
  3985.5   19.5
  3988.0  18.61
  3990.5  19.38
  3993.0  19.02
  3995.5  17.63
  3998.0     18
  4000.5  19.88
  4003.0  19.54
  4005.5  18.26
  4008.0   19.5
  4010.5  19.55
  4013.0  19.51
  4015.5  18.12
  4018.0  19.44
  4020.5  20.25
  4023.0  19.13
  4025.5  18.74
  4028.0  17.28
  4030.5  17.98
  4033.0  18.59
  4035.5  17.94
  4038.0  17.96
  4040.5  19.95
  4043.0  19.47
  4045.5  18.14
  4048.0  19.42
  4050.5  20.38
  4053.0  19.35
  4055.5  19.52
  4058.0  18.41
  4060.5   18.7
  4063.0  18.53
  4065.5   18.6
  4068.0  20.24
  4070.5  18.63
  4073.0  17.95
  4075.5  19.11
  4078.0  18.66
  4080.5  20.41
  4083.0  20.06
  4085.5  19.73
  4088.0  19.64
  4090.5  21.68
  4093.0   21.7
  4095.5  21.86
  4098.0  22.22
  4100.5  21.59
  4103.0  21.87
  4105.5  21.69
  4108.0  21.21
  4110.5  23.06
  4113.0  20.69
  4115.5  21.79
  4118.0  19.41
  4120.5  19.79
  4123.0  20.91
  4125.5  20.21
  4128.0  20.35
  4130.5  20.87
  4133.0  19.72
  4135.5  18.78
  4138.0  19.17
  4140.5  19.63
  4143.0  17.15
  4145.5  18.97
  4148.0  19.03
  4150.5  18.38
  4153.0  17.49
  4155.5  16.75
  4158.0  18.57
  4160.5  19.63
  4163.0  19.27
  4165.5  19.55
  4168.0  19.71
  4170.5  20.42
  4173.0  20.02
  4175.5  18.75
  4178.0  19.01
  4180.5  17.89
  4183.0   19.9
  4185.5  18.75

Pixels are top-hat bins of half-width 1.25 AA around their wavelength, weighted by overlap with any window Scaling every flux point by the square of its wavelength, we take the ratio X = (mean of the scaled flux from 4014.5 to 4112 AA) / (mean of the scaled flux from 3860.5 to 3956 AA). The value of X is 1.2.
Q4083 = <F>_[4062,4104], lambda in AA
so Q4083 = 20.1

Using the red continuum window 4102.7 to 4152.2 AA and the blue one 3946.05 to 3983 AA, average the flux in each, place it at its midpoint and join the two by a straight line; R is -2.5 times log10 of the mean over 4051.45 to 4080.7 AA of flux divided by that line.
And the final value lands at 0.039 mag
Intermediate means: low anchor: 19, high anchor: 20.1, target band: 19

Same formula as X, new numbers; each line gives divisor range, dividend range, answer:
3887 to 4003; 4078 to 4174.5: 1.20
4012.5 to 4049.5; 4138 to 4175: 1.07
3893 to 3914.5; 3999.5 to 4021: 1.10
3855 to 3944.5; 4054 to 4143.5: 1.21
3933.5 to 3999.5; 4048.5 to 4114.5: 1.16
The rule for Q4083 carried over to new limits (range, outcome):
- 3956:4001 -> 19.1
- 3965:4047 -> 19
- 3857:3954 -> 18.3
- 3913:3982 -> 17.9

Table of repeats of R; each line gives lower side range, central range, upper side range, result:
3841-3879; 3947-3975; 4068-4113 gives 0.06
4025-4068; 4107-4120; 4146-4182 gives -0.12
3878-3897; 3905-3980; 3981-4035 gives 0.06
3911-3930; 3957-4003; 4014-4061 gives -0.06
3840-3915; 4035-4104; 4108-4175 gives -0.01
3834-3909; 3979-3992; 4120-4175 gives -0.01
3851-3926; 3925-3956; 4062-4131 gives 0.14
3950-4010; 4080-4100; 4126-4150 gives -0.10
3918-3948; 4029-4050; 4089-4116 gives 0.06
